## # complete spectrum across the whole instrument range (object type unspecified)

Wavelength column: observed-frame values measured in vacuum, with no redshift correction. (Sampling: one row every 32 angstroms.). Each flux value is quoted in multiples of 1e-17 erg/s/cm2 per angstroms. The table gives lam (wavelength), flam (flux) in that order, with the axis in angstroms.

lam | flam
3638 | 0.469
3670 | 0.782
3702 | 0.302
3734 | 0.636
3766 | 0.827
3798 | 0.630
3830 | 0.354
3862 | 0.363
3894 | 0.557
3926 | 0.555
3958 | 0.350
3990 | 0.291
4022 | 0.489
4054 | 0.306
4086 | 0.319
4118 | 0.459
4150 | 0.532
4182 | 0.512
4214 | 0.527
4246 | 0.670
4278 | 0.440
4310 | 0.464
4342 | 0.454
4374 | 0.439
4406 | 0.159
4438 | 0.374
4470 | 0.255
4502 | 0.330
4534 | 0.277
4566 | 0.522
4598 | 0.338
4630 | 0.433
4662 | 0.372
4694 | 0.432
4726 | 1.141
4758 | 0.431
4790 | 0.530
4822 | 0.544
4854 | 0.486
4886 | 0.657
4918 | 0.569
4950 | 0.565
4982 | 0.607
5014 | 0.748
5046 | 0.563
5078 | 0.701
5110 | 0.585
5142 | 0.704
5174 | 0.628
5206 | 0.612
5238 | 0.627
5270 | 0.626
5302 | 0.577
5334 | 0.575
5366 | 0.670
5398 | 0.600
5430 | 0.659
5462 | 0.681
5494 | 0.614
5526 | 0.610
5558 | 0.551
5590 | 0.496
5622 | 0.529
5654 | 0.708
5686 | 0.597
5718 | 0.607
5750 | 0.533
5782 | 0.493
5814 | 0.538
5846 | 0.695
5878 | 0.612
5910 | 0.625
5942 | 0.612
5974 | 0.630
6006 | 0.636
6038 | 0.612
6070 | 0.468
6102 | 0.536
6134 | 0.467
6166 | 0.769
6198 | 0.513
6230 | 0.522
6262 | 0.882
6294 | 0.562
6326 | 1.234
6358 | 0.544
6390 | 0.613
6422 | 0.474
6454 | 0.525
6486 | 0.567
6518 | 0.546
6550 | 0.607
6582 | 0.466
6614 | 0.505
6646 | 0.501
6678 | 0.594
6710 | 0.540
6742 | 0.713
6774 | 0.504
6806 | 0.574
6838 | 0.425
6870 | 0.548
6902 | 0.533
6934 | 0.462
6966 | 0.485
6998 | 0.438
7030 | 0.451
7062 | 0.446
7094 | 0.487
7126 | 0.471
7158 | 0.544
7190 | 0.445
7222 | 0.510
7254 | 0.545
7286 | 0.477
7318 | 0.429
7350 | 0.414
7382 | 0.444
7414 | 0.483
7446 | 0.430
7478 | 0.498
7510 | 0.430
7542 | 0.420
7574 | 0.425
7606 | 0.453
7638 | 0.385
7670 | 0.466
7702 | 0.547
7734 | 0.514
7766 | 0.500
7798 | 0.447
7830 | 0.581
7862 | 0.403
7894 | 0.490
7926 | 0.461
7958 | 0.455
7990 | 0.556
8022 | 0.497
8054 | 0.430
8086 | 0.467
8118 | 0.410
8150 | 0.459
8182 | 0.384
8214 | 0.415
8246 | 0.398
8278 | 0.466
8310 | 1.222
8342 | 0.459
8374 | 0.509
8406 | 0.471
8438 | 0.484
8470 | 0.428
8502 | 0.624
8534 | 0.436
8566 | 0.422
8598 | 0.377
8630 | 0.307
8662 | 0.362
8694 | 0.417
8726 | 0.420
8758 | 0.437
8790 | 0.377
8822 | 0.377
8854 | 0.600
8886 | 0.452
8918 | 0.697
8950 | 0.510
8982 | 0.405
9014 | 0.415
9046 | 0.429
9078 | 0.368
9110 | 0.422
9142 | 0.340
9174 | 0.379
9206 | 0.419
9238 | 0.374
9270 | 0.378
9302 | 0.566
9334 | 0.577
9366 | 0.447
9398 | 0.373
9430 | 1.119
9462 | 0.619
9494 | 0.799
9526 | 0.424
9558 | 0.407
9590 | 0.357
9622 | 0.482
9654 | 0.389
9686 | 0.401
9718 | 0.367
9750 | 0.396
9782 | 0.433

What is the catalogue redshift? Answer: 0.26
